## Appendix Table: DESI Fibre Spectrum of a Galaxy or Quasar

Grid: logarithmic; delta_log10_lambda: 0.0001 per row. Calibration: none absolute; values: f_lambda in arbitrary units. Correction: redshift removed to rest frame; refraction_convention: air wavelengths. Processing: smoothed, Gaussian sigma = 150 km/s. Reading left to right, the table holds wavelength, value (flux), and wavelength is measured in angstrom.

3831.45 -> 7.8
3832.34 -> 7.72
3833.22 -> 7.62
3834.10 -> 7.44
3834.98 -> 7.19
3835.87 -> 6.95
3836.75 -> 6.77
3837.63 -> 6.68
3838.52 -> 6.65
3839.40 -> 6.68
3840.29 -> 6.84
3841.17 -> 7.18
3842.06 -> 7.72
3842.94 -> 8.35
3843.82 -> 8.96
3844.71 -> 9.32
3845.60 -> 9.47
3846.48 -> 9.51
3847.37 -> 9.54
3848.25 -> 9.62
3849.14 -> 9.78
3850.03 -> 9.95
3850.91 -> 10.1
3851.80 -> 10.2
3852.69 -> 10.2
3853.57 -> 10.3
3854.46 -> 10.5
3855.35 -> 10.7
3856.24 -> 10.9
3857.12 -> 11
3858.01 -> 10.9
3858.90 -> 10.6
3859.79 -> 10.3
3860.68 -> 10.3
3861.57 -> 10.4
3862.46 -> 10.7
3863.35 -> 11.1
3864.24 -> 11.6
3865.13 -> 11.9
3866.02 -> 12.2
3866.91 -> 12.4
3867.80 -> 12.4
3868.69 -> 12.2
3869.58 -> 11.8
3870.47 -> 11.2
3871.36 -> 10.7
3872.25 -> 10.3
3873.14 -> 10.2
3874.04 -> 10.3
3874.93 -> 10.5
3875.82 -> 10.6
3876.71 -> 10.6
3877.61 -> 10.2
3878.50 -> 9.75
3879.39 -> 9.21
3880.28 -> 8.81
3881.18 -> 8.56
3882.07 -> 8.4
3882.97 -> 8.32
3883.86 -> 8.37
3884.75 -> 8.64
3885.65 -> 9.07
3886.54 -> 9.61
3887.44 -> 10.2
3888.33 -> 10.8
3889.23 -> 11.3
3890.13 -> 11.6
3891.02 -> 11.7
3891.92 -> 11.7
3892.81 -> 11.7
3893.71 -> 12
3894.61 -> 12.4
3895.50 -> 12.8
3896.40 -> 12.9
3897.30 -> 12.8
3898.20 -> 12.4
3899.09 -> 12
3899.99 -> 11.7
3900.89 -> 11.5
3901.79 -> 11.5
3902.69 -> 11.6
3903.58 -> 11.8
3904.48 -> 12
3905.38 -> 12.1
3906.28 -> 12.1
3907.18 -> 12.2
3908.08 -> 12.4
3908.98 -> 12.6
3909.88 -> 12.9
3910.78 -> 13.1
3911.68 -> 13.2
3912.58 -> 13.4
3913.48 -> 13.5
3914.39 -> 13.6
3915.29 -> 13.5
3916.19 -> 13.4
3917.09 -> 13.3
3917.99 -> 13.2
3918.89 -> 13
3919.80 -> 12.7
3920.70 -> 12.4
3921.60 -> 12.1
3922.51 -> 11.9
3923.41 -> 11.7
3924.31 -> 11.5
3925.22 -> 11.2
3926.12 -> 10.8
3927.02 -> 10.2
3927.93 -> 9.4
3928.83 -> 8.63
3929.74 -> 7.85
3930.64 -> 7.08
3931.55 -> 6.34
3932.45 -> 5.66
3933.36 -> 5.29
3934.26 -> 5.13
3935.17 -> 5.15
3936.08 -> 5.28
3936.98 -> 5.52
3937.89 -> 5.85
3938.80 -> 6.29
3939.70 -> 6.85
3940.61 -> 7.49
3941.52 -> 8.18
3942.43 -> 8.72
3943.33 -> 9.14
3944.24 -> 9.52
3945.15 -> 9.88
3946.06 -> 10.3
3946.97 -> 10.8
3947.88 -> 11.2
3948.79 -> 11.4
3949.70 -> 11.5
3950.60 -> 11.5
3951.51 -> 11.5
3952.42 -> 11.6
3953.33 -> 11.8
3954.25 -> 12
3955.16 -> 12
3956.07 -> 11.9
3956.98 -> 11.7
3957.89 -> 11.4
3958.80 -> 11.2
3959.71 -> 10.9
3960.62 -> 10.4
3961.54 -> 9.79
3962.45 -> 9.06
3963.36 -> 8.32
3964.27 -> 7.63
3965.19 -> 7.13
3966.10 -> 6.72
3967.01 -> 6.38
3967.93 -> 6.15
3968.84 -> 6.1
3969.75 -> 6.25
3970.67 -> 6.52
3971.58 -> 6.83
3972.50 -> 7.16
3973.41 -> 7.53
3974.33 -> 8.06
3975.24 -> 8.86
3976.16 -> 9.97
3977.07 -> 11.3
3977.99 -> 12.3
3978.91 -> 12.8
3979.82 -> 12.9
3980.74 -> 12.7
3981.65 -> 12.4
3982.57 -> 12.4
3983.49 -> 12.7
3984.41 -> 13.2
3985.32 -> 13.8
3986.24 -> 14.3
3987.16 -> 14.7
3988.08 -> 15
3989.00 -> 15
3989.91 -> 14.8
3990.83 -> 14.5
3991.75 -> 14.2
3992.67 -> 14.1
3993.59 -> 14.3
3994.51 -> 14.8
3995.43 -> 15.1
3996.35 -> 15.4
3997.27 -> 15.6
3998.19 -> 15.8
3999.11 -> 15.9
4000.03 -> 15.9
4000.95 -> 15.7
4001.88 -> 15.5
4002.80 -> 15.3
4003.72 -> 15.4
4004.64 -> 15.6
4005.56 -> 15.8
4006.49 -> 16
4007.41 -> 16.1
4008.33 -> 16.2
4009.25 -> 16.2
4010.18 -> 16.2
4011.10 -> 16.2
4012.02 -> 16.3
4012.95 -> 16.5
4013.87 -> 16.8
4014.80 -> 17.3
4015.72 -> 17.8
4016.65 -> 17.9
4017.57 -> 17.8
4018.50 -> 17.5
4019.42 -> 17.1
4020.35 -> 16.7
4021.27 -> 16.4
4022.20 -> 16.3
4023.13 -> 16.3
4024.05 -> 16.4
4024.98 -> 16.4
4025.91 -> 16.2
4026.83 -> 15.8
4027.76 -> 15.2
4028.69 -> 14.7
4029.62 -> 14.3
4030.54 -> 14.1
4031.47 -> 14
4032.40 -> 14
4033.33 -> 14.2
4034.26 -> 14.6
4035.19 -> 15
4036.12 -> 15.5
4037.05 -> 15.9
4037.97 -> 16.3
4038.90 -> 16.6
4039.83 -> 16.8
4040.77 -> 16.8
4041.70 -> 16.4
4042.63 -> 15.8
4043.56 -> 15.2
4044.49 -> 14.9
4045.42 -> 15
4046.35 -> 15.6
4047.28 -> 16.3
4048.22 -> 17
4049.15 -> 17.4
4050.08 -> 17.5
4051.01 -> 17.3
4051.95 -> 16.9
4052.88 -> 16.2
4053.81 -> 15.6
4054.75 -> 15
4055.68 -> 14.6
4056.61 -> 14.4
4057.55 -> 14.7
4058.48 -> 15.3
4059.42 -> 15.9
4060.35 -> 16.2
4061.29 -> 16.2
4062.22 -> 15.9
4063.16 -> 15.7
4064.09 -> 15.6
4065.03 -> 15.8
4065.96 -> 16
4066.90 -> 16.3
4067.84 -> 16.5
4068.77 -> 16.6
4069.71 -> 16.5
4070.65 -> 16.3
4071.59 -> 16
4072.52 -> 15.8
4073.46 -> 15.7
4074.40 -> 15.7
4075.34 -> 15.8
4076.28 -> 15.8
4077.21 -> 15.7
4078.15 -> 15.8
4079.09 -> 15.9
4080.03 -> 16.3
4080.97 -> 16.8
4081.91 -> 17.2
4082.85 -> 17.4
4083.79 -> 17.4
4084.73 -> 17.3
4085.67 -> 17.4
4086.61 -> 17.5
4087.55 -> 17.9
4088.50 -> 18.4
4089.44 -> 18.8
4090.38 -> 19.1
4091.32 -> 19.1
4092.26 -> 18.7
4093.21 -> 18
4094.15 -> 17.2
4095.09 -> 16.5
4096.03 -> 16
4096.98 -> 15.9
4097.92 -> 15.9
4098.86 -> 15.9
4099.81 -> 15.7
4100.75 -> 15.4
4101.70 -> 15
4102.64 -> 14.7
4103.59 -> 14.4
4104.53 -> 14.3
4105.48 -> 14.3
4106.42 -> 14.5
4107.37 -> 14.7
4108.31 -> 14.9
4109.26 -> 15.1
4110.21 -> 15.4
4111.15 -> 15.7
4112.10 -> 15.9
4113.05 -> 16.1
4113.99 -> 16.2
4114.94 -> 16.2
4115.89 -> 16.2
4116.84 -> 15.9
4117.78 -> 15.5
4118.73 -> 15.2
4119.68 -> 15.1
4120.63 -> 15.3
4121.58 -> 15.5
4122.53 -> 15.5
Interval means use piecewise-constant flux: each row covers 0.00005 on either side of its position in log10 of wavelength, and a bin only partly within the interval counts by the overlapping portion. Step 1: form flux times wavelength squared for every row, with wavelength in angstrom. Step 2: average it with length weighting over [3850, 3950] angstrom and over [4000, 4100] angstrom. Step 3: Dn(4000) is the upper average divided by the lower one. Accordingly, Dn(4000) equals 1.66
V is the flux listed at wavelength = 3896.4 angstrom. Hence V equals 12.9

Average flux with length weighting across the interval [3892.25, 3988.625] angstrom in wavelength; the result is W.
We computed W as 10.5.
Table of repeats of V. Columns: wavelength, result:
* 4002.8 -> 15.3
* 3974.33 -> 8.06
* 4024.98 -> 16.4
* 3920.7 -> 12.4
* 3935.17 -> 5.15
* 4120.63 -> 15.3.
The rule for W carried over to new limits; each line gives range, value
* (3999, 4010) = 15.8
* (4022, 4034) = 15.2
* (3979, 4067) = 15.5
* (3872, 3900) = 10.6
